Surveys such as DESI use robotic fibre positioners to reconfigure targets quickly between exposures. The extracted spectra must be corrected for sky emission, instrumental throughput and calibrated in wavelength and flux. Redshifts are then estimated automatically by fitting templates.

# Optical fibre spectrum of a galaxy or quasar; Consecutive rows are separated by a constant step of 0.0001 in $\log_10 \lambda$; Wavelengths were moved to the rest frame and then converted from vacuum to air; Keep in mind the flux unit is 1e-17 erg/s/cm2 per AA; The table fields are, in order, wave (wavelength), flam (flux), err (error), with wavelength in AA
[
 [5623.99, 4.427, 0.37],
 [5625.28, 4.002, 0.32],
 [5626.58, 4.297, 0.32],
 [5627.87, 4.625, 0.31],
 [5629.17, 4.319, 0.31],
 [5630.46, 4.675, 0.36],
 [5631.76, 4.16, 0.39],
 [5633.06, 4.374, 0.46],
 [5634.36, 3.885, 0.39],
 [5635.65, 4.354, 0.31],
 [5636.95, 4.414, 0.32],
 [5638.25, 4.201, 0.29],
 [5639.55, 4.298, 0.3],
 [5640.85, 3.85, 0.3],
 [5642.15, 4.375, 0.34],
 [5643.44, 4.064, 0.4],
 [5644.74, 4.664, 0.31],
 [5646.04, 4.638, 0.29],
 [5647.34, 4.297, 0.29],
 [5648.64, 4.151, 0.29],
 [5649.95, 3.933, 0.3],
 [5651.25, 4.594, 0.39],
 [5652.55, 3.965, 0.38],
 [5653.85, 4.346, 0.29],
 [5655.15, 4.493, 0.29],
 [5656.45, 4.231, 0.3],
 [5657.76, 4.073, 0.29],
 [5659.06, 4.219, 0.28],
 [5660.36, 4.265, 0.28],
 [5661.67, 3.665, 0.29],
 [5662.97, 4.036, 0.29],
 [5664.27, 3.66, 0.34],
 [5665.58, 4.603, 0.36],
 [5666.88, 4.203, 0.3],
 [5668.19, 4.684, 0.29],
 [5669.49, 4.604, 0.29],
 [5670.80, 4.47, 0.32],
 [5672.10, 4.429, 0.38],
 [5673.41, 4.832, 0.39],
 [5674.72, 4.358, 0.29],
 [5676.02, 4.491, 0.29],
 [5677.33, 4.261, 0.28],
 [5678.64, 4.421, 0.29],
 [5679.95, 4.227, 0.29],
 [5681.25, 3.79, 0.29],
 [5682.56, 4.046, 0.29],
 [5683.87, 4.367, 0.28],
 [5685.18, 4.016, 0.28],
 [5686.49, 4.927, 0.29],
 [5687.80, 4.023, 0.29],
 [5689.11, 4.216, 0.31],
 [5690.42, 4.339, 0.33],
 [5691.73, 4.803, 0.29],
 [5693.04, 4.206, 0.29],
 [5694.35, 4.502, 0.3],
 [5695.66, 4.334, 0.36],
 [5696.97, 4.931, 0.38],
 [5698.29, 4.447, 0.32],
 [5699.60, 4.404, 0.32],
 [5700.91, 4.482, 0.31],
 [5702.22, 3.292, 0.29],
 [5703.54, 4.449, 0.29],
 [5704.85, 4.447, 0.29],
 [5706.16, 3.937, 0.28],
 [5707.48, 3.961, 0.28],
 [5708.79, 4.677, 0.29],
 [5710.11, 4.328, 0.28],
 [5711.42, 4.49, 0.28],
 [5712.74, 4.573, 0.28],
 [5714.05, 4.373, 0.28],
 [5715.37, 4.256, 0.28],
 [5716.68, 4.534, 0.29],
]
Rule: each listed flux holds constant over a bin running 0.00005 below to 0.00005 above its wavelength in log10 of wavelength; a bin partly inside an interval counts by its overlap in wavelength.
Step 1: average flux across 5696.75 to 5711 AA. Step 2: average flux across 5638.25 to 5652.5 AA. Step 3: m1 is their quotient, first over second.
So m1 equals 1.0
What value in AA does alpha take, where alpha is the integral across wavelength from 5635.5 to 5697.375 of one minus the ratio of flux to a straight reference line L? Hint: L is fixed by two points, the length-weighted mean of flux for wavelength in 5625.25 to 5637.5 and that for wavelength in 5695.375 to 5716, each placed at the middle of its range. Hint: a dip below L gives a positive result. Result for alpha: 0.3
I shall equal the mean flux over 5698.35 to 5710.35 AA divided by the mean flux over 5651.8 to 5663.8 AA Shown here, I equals 1.02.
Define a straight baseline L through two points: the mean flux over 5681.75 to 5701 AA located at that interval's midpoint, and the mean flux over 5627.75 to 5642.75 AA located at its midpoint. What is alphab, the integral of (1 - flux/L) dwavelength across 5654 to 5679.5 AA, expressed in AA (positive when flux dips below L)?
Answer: 0.2 AA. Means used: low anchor 4.28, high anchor 4.39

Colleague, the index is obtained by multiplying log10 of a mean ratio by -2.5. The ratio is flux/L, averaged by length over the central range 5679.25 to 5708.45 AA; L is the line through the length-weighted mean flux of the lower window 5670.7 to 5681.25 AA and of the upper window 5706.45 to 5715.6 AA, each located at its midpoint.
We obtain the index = 0.024 mag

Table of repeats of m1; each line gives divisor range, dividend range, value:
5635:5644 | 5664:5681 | 1.04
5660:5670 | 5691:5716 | 1.04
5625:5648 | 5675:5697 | 1.00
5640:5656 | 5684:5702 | 1.03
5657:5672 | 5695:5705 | 1.03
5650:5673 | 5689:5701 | 1.05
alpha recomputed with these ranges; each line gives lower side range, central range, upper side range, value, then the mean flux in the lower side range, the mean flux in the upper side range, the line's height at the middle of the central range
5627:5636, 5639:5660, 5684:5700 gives 0.5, 4.34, 4.43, 4.37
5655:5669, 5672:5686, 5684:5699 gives 0.1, 4.19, 4.43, 4.33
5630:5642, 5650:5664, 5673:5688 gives 0.4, 4.24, 4.31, 4.27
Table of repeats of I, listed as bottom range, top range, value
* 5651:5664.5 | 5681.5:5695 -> 1.04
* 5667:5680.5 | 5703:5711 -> 0.96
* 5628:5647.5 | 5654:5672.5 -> 0.99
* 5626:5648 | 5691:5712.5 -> 1.01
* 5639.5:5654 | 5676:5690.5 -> 1.00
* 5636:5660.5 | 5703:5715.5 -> 1.02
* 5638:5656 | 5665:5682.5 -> 1.03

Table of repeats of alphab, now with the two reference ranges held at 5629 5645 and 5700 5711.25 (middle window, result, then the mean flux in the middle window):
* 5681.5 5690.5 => -0.04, 4.25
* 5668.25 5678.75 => -0.64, 4.5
